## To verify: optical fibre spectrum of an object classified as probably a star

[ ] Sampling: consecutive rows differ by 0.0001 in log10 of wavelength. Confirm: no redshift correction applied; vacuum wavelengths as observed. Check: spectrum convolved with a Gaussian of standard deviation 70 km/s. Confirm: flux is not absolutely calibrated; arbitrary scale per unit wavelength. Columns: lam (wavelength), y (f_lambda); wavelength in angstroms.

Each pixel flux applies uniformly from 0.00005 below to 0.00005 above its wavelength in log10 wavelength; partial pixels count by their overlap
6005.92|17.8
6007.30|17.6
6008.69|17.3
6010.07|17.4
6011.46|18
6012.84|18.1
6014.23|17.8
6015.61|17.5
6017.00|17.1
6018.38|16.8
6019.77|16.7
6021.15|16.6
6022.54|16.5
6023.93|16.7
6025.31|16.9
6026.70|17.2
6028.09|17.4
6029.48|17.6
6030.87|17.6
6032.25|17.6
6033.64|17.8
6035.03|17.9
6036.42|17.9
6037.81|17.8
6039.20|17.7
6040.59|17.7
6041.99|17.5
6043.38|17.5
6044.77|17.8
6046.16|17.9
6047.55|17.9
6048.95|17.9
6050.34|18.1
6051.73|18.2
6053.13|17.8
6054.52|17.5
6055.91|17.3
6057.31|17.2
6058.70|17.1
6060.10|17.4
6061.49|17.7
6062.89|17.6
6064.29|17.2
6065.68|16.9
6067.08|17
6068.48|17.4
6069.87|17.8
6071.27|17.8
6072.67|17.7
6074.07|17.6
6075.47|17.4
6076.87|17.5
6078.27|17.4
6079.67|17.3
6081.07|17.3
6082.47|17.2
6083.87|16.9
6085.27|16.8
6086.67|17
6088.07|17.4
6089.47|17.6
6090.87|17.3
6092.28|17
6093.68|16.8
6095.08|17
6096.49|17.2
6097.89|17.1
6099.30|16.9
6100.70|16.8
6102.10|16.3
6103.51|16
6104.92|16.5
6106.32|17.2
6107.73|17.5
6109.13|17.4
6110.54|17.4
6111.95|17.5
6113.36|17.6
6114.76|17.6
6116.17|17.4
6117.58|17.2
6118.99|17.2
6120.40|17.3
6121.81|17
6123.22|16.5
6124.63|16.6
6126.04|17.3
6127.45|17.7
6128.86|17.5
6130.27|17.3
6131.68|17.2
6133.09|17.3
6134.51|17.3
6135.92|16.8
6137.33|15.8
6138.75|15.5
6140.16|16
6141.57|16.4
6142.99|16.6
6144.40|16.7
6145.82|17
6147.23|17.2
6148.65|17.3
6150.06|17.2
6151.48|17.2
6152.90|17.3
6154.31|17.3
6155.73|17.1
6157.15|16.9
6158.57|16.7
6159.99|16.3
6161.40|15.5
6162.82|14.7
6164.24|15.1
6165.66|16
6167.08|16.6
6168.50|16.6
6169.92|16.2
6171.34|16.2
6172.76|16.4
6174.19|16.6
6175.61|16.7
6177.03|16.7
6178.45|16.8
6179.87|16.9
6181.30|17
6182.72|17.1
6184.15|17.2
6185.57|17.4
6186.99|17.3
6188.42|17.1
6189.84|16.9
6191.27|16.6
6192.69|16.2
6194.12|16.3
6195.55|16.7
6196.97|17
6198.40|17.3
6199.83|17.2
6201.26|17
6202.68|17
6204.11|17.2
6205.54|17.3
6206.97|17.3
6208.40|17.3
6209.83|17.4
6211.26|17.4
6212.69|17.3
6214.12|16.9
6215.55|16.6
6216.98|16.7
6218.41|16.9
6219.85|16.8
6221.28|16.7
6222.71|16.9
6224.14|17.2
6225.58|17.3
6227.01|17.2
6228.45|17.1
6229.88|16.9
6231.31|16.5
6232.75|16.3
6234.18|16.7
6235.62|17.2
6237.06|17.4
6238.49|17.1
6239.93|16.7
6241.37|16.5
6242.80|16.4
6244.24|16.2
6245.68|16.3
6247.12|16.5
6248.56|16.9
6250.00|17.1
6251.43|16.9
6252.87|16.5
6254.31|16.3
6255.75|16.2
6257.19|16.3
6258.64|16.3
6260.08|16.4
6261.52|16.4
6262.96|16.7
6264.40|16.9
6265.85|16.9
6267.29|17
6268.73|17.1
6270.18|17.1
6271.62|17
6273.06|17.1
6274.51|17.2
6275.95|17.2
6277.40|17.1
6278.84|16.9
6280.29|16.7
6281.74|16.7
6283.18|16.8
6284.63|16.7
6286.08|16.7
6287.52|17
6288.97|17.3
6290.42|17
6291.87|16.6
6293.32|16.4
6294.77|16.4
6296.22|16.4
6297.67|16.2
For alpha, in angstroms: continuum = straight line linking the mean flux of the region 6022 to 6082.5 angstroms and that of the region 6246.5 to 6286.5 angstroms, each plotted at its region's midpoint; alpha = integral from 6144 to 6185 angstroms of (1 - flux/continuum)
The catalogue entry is 1.16 angstroms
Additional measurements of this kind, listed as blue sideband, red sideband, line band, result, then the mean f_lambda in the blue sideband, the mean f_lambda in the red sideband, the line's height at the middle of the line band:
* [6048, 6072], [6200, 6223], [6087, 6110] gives 0.5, 17.5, 17.1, 17.4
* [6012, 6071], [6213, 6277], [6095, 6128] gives 0.3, 17.5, 16.8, 17.2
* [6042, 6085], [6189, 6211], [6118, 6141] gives 0.5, 17.5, 17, 17.3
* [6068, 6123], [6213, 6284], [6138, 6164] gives 0.7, 17.2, 16.8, 17.1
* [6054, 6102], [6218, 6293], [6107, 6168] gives 0.9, 17.3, 16.8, 17.1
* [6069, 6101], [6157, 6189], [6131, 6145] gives 0.2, 17.3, 16.5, 16.8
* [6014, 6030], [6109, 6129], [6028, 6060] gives -1.1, 17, 17.3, 17.1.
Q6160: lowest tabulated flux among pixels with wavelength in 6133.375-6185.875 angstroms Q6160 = 14.7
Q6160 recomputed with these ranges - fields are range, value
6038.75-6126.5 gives 16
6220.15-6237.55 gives 16.3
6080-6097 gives 16.8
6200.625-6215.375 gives 16.9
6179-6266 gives 16.2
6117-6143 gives 15.5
